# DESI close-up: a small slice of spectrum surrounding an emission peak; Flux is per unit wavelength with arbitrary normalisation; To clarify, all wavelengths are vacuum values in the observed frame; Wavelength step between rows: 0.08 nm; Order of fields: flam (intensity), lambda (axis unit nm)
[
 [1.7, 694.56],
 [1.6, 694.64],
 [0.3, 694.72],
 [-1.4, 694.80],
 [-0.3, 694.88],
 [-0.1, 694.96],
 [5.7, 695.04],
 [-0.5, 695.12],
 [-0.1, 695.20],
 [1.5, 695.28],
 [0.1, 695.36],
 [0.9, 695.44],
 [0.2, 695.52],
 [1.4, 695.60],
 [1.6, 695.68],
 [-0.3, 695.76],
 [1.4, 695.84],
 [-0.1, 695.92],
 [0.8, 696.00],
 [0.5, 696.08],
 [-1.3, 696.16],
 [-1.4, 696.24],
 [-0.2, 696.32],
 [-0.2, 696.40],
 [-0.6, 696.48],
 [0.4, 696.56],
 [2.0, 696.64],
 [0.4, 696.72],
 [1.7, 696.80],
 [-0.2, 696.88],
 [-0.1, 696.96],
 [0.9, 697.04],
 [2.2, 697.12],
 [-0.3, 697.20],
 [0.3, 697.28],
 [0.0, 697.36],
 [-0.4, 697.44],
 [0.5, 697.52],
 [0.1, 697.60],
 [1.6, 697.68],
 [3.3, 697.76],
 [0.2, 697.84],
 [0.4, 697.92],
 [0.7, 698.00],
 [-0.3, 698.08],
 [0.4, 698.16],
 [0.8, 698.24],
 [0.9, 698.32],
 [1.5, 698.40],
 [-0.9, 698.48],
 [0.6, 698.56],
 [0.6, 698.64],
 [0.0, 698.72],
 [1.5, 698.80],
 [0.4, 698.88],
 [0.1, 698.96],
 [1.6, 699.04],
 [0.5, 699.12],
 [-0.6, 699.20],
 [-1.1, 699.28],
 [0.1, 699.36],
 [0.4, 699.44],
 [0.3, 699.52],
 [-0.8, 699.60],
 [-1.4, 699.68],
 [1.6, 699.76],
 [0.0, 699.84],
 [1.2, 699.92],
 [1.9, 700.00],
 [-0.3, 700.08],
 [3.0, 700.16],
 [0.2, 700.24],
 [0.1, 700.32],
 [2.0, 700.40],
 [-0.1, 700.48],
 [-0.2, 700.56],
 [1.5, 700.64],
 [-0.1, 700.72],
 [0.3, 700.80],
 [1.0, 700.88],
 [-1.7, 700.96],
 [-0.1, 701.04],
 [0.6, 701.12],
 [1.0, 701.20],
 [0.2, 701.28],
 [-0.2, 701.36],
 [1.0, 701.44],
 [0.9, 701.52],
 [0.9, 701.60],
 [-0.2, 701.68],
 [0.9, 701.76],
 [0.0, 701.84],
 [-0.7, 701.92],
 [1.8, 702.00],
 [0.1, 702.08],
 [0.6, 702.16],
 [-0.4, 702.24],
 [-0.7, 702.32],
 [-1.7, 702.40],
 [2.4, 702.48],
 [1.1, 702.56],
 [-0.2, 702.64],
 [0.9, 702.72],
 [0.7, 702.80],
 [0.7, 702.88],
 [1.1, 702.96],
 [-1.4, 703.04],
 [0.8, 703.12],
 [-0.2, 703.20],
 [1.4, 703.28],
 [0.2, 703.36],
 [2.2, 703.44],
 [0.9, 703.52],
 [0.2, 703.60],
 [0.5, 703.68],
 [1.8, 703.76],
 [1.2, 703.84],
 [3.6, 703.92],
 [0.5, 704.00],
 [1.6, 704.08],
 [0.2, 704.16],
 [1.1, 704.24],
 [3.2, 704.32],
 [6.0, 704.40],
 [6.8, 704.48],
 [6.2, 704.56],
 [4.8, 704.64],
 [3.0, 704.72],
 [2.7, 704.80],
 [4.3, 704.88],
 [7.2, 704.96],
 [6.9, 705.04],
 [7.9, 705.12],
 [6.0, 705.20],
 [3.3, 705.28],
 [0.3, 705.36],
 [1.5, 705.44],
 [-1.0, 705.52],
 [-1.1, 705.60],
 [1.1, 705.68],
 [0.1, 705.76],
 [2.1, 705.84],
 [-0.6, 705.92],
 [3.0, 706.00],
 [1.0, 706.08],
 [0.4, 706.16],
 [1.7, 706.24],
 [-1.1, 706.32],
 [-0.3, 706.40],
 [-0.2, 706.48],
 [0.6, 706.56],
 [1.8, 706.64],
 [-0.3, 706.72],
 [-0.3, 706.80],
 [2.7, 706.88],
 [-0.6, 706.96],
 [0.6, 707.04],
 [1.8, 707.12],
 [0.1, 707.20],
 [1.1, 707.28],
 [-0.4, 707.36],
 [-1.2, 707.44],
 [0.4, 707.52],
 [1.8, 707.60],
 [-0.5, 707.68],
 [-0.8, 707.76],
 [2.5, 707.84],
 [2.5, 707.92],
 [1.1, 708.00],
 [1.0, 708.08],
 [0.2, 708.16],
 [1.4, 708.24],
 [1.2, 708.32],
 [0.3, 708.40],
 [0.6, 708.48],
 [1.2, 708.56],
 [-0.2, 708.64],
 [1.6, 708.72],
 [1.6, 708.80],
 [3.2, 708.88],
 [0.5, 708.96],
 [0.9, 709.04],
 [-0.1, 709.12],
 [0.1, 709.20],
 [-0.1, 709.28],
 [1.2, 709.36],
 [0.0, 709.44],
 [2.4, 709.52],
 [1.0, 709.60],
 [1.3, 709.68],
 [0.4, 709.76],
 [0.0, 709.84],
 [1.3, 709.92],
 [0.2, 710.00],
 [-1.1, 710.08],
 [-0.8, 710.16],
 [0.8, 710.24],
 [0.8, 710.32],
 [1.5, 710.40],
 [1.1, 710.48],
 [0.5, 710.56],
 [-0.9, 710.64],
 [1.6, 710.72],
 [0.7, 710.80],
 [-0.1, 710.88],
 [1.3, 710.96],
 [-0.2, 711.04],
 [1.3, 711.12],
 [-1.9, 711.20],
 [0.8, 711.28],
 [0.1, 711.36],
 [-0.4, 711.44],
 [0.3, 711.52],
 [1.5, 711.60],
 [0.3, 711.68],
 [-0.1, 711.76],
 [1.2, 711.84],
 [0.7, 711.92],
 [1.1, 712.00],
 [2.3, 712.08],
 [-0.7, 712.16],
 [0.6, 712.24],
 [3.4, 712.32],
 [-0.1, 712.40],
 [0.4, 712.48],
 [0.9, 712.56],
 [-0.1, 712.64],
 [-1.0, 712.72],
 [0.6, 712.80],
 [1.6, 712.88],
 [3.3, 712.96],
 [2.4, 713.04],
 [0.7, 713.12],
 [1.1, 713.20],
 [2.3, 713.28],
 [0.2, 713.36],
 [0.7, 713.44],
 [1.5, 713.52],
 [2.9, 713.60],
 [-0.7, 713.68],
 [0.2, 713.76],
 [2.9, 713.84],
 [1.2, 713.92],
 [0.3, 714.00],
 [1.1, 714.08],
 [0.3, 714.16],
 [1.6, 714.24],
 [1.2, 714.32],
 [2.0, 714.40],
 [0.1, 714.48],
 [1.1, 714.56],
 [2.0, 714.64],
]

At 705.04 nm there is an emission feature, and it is [O II] 3727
